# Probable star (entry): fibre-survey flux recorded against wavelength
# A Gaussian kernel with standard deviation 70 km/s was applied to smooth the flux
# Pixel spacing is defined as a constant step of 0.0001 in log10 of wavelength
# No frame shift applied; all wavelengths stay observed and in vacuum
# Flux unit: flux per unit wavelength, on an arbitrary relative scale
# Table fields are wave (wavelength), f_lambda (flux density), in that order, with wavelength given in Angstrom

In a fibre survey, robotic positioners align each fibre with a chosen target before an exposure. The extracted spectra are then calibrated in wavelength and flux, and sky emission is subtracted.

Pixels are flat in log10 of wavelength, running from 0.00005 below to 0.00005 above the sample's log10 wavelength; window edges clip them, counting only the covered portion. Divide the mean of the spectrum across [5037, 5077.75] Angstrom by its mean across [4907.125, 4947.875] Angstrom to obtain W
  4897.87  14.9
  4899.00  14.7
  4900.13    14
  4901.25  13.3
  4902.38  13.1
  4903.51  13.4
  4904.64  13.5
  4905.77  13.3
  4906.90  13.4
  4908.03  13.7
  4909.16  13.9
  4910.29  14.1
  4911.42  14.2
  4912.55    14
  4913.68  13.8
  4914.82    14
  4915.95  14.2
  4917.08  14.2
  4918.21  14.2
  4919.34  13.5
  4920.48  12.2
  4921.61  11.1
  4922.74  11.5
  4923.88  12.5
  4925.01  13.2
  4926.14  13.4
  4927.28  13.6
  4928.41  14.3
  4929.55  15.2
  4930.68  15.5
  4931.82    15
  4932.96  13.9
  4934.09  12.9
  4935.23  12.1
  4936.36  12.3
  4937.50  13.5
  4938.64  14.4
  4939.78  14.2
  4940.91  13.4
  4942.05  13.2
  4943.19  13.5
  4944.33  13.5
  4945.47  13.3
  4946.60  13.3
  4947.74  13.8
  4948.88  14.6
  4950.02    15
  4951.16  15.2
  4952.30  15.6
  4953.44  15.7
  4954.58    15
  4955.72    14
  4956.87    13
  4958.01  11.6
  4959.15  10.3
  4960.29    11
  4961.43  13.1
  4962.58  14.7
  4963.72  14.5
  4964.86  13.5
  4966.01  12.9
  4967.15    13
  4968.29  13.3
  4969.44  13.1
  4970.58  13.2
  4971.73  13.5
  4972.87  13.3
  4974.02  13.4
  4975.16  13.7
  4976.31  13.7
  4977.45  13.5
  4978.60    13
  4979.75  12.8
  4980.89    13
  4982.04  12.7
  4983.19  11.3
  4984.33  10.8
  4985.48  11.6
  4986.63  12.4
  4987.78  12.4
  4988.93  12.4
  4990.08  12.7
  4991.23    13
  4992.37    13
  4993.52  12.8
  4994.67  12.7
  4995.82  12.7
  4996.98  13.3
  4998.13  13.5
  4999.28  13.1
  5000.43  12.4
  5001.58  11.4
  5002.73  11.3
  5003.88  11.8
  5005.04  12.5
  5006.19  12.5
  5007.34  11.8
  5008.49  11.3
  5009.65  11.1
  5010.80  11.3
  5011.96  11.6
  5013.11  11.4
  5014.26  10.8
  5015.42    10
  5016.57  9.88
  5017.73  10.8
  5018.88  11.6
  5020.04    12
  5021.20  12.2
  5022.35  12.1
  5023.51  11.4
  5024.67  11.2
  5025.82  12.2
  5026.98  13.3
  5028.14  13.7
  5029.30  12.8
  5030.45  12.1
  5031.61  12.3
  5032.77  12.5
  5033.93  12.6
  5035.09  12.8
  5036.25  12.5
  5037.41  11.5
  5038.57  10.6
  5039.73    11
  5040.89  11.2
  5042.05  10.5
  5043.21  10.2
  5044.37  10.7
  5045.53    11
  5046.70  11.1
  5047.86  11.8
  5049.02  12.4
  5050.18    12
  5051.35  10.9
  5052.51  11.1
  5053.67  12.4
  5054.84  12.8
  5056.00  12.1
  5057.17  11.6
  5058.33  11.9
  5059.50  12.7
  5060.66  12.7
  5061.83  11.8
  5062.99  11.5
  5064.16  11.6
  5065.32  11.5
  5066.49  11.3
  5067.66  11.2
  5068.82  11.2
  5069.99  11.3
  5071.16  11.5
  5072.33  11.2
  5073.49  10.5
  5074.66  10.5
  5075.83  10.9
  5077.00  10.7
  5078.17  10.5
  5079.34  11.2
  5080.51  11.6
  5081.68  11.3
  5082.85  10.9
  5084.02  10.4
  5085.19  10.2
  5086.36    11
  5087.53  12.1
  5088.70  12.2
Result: 0.84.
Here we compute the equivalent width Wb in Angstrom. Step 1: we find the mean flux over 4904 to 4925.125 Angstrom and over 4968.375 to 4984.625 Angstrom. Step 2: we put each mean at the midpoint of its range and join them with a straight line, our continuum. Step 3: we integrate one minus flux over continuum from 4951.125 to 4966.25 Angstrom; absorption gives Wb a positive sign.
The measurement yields -0.5 Angstrom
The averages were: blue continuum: 13.4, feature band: 13.5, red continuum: 13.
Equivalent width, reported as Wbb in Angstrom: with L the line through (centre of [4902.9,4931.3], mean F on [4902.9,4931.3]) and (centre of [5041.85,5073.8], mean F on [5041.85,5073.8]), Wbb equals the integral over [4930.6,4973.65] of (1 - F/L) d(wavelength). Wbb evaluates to -1.6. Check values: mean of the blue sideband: 13.6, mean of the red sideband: 11.5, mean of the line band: 13.6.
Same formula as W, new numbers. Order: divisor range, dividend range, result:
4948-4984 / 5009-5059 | 0.87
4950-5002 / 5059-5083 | 0.87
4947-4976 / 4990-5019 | 0.88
